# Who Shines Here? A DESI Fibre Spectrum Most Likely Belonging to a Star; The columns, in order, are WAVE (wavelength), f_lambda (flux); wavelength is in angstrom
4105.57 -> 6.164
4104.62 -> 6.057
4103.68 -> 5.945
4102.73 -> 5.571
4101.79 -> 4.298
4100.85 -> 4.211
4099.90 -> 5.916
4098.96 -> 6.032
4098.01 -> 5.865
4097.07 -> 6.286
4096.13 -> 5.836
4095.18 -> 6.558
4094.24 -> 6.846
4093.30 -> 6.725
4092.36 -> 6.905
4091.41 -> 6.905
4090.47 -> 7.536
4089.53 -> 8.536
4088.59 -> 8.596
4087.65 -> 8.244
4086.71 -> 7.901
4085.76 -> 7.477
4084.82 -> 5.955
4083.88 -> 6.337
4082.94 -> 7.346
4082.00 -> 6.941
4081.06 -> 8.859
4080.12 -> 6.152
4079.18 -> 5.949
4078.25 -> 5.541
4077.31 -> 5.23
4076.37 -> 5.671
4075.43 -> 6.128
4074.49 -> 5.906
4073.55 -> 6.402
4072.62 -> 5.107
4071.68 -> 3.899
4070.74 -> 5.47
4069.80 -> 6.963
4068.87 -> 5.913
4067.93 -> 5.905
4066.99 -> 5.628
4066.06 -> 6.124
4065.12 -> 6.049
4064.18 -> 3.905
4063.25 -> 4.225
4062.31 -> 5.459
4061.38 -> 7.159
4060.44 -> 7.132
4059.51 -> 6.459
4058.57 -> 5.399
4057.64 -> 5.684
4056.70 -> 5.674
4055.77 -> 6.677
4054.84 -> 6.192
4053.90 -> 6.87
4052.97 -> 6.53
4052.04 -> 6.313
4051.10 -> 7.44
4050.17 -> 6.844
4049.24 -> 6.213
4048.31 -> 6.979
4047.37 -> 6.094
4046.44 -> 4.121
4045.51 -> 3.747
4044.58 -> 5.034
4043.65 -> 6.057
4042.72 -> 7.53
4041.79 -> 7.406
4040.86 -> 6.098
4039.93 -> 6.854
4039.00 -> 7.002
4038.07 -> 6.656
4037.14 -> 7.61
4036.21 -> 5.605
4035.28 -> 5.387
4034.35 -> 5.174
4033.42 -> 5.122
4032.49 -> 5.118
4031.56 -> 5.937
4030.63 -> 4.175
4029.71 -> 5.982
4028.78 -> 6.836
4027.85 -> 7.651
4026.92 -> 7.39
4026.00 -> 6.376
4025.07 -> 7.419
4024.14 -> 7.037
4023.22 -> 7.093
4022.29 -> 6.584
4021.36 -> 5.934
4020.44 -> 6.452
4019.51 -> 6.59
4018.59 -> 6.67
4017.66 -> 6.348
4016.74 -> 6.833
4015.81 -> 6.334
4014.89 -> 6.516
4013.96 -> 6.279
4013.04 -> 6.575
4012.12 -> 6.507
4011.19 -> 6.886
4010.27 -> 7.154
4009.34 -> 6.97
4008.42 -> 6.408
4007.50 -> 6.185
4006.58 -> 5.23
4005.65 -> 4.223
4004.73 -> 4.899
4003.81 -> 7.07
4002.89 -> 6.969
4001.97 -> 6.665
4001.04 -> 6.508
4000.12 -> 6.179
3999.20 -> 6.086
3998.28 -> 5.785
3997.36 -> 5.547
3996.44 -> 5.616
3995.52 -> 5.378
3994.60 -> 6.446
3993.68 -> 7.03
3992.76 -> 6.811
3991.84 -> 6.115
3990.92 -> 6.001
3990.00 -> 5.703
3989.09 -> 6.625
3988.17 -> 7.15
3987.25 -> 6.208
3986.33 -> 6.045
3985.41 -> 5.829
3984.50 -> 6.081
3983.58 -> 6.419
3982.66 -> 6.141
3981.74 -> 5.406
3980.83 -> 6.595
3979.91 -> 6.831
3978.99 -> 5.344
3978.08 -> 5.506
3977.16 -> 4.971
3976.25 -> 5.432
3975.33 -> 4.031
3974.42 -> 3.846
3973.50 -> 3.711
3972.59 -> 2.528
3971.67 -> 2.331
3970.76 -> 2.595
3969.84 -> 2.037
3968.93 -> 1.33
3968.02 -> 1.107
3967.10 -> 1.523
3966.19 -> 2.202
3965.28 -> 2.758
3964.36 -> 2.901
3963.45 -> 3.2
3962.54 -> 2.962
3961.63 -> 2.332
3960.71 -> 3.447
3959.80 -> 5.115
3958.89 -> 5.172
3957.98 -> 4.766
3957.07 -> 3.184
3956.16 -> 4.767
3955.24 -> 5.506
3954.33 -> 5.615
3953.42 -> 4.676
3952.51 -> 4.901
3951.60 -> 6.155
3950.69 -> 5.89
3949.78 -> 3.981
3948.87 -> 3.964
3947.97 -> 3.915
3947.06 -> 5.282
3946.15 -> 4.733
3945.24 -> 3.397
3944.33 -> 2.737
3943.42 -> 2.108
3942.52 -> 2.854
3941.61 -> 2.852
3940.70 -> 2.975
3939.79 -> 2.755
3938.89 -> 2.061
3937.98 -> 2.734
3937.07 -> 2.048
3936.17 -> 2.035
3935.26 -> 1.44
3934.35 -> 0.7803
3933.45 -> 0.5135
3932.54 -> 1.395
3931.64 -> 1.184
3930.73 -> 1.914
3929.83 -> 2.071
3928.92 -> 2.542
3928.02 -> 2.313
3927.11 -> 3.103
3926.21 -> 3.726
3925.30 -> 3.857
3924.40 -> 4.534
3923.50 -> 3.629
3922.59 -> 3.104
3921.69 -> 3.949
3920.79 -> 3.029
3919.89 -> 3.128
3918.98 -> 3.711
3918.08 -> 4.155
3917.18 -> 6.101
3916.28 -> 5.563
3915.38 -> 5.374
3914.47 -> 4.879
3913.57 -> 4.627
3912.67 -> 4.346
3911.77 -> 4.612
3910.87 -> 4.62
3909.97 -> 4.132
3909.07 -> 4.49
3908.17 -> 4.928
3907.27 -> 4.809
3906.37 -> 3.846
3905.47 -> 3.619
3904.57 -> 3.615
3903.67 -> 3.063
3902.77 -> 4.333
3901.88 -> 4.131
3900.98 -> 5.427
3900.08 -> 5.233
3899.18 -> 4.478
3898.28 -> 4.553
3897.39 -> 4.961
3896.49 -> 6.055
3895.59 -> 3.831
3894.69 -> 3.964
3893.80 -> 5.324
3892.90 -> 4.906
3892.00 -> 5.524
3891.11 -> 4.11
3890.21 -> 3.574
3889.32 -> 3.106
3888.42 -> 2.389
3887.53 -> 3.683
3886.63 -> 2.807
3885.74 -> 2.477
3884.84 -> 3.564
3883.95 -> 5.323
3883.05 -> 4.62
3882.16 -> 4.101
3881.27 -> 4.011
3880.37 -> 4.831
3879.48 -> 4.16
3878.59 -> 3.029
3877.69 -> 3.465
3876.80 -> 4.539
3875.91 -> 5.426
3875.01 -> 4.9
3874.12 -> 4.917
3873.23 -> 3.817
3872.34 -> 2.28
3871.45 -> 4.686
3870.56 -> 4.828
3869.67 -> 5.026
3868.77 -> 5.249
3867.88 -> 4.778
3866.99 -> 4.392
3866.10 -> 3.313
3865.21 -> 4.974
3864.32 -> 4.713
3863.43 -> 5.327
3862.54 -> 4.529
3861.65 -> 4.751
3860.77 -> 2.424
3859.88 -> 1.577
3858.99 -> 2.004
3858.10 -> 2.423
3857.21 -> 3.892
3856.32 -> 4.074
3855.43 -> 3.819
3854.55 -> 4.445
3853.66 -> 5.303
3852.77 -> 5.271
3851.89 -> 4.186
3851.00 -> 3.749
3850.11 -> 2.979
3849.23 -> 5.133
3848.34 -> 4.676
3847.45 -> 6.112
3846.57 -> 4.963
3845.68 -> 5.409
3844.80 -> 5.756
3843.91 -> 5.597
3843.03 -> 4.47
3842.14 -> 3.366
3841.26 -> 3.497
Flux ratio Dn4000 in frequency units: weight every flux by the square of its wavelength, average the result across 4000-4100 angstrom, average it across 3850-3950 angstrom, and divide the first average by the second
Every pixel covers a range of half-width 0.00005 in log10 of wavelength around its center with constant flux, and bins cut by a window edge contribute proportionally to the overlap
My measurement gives 1.79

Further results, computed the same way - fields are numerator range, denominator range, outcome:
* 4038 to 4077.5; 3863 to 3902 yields 1.51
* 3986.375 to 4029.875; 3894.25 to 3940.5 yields 1.85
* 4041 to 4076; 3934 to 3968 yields 1.81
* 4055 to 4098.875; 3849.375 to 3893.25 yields 1.73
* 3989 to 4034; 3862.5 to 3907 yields 1.57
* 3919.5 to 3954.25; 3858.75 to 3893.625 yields 0.80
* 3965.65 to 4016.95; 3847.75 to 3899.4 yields 1.39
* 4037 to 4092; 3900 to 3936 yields 1.89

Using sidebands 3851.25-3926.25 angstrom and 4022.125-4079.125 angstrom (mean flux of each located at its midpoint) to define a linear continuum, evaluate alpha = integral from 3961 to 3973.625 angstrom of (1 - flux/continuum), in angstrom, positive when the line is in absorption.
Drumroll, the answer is 6.8 angstrom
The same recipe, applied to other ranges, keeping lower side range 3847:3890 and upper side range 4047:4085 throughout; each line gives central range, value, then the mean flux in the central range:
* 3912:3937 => 7.6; 3.21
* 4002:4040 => -4.6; 6.34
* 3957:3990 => 5.6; 4.3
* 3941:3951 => 2.3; 3.75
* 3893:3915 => -0.3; 4.5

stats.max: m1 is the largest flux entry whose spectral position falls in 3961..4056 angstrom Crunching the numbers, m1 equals 7.651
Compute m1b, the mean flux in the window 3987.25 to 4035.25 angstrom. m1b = 6.28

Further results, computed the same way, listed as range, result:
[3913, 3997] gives 4.04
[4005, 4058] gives 6.29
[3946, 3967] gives 4.18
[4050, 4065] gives 6.11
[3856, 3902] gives 4.16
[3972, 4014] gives 5.9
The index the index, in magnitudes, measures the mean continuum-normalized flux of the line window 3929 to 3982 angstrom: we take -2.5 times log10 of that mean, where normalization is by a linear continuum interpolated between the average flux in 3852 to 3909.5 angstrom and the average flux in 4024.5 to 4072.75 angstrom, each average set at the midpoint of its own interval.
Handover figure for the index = 0.416 mag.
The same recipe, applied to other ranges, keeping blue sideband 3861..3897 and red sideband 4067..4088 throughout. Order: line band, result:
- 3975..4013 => -0.12 mag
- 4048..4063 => -0.06 mag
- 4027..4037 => 0.00 mag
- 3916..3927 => 0.18 mag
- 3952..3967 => 0.28 mag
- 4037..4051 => -0.06 mag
